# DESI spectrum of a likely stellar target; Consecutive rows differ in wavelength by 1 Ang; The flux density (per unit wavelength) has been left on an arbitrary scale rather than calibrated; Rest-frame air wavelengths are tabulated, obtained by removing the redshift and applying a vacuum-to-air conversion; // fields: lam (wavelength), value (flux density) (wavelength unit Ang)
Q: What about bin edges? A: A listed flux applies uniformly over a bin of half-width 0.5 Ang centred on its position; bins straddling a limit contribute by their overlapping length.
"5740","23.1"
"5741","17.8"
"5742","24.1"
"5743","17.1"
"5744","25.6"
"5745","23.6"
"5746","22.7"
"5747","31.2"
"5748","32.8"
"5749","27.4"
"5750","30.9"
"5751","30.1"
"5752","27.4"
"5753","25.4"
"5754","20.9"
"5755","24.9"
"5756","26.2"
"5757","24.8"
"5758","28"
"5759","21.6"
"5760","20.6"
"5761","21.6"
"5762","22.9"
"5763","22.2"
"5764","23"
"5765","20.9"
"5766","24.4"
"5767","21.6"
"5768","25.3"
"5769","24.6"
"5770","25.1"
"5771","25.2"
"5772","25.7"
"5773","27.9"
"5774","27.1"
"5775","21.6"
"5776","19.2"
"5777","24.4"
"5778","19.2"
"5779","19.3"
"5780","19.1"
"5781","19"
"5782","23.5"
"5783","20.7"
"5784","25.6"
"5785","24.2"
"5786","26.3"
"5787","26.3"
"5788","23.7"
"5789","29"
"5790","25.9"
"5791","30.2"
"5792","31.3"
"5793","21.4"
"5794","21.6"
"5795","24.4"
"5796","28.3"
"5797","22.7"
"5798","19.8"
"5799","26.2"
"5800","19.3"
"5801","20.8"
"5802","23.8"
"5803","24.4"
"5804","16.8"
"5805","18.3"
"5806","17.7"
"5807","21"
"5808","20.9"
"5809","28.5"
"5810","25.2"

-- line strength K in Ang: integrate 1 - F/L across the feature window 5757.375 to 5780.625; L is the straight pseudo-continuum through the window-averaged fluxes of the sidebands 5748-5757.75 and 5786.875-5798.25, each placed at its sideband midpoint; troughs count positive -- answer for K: 2.8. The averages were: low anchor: 26.8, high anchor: 25.5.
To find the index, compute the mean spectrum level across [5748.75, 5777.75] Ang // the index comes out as 24.4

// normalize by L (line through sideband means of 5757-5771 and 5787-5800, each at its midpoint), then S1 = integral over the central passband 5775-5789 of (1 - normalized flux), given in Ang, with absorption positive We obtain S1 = 1.1 Ang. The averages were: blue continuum 23.3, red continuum 25.2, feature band 22.6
